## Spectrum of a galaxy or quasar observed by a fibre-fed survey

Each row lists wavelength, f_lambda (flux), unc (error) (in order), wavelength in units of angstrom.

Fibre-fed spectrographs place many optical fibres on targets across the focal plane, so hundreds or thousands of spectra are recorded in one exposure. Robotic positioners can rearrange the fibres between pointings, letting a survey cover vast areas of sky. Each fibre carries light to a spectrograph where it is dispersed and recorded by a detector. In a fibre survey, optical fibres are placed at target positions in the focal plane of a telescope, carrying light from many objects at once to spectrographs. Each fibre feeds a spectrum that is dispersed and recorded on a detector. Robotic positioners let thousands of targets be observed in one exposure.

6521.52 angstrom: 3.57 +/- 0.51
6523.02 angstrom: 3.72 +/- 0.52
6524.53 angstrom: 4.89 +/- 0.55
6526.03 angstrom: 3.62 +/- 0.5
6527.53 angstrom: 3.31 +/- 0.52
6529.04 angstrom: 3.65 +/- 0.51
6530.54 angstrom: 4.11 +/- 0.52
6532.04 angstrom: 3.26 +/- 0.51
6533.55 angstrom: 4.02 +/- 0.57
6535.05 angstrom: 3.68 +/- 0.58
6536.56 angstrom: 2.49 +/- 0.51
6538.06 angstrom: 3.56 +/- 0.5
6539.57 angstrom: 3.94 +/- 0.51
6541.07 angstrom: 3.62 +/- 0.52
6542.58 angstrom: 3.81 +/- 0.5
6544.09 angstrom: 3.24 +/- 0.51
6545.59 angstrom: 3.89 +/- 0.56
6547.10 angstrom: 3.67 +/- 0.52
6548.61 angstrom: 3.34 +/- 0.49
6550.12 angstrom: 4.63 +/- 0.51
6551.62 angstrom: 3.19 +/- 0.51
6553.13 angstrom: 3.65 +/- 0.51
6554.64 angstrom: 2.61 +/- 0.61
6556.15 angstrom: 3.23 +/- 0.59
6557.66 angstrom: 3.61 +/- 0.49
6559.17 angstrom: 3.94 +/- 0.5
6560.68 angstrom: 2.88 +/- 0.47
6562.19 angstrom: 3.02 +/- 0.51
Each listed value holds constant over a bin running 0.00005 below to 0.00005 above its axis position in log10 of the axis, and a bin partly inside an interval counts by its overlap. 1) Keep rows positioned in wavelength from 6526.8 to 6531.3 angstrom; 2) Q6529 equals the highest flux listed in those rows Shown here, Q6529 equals 4.11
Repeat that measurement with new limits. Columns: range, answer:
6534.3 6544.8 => 3.94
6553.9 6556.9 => 3.23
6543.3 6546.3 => 3.89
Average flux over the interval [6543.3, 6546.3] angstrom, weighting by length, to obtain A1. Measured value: 3.57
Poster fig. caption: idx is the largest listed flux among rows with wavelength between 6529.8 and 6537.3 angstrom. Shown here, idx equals 4.11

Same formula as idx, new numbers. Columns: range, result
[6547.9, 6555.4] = 4.63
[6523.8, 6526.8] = 4.89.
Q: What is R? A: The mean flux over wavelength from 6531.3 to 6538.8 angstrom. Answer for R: 3.4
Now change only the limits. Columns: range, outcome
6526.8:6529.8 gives 3.48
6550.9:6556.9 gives 3.17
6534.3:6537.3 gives 3.08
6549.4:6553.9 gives 3.82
